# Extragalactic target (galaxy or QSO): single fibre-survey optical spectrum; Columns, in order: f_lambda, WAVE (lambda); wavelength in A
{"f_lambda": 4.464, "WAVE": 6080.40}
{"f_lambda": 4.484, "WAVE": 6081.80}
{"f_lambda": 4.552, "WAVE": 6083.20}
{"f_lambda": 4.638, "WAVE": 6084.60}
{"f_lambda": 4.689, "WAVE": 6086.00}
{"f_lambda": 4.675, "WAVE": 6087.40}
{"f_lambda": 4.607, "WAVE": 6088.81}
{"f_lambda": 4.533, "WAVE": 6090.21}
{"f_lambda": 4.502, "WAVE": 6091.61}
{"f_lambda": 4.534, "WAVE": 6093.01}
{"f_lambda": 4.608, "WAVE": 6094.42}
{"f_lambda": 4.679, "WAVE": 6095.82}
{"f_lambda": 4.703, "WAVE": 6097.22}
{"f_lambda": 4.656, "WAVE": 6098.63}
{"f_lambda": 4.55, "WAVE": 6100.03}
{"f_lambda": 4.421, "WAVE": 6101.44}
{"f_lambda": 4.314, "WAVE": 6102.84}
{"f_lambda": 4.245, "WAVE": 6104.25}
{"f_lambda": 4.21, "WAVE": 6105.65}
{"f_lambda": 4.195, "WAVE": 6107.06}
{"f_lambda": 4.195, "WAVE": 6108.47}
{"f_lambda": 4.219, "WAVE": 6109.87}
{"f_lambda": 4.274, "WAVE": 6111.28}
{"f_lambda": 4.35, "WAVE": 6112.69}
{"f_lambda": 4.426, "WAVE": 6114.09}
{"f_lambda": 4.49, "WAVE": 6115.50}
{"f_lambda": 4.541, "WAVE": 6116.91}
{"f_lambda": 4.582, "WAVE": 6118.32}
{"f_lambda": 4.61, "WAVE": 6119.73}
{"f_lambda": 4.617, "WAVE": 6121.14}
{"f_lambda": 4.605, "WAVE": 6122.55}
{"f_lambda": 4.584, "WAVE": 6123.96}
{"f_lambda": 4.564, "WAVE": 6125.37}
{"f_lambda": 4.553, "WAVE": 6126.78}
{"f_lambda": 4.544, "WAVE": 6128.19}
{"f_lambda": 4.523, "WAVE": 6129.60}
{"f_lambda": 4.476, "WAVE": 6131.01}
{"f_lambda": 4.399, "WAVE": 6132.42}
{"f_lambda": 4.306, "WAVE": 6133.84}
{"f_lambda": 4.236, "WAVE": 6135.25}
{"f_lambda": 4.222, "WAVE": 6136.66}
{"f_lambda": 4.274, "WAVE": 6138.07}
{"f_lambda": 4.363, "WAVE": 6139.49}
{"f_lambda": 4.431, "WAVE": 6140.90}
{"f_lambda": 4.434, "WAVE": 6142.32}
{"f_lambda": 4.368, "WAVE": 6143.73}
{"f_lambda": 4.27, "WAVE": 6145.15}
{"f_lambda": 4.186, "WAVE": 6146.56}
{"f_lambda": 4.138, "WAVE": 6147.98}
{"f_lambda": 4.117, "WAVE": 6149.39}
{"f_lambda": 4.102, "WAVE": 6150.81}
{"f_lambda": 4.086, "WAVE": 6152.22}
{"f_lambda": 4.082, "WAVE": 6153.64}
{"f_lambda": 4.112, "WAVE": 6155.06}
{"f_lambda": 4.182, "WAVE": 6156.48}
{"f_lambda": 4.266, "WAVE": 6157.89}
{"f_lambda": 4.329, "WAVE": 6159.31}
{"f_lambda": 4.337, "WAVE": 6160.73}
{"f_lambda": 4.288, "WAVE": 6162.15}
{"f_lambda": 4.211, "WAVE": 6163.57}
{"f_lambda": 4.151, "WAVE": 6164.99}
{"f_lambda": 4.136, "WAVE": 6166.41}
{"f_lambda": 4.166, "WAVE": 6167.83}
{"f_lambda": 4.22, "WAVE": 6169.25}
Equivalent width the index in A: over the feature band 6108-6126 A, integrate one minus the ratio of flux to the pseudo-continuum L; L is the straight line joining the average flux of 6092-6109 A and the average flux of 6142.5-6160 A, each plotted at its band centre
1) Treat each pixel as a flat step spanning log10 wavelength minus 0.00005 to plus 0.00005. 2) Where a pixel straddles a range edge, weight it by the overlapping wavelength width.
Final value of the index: -0.44 A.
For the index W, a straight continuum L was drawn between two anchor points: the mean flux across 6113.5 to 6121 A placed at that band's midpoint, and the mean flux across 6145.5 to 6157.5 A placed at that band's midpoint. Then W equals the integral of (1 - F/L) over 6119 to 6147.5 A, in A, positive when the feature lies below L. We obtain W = -0.5 A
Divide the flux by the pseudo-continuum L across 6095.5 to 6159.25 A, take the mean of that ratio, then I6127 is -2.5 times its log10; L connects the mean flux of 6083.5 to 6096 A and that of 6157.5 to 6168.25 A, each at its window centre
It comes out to 0.01 mag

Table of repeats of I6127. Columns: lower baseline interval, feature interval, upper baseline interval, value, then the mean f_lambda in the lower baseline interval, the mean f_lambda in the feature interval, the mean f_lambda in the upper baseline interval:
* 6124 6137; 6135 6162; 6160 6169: 0.02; 4.44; 4.24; 4.21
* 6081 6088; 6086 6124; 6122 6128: 0.03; 4.61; 4.48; 4.57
